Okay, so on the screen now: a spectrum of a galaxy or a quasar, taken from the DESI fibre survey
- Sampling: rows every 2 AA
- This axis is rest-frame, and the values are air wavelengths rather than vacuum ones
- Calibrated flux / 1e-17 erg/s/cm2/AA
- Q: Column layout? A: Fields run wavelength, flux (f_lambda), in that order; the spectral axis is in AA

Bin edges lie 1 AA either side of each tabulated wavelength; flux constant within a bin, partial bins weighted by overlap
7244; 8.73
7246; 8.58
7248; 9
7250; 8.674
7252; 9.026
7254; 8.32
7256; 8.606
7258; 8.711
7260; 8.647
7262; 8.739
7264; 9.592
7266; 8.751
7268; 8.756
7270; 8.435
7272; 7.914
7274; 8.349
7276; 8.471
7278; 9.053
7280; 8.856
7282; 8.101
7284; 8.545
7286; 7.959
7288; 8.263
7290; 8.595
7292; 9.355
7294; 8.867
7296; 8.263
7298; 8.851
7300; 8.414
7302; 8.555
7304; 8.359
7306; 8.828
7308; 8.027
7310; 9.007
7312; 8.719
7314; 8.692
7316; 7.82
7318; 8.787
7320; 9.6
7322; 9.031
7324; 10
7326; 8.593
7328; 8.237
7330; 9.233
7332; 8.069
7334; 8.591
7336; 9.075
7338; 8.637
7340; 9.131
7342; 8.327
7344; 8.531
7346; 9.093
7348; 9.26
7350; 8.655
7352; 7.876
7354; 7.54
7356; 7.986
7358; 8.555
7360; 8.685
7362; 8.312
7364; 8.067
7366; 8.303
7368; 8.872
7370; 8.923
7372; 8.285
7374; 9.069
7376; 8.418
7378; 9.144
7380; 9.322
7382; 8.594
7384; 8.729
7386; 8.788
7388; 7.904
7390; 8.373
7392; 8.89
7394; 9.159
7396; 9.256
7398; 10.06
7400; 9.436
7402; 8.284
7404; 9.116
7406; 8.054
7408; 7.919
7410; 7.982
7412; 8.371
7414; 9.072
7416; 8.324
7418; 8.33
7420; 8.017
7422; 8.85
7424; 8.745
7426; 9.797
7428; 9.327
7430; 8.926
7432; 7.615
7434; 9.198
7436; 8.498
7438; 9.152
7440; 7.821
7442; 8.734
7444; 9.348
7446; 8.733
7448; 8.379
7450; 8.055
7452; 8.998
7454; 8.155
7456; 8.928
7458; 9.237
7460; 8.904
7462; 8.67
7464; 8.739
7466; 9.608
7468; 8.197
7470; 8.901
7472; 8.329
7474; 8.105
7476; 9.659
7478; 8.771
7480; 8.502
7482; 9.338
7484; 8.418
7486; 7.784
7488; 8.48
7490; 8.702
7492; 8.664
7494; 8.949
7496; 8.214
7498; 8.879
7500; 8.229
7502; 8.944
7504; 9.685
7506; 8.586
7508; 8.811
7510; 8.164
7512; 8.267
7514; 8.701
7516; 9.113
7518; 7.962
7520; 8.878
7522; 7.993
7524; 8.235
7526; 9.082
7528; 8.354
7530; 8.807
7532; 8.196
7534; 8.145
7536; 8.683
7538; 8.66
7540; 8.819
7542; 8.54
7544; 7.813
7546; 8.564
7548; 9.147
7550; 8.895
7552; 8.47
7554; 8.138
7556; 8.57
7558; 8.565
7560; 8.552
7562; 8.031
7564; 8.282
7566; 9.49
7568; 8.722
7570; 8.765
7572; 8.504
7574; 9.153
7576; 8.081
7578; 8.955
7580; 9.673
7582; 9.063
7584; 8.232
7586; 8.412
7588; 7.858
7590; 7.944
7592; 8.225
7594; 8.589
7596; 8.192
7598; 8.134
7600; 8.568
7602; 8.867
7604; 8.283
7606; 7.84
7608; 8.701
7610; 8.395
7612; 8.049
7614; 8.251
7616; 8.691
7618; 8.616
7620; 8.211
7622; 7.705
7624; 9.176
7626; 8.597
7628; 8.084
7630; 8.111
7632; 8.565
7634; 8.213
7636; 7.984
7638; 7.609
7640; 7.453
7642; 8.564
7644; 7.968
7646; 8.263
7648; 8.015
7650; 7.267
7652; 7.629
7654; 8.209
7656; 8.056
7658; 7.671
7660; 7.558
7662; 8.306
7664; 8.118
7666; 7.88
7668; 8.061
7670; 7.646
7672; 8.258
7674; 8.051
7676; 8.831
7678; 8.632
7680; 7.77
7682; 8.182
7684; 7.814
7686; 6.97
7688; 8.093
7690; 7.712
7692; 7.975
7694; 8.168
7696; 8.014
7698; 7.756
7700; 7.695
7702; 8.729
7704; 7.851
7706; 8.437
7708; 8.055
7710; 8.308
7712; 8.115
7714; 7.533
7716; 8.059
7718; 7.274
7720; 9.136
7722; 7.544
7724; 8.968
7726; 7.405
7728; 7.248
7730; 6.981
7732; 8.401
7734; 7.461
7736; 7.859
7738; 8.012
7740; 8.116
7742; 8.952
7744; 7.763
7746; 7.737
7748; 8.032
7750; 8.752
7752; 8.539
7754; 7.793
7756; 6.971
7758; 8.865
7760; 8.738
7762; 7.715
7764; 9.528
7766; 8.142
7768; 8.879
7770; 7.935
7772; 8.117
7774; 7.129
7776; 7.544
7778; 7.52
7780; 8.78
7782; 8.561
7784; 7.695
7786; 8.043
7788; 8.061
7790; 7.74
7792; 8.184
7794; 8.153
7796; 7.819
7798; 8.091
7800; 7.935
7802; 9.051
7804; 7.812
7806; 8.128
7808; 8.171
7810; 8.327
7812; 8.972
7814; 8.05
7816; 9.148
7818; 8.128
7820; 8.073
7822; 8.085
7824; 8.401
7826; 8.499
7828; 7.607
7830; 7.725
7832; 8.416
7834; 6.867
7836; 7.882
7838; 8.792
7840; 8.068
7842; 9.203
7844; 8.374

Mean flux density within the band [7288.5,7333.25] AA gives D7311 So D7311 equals 8.72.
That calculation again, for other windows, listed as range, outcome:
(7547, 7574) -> 8.64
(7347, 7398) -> 8.63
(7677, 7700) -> 7.91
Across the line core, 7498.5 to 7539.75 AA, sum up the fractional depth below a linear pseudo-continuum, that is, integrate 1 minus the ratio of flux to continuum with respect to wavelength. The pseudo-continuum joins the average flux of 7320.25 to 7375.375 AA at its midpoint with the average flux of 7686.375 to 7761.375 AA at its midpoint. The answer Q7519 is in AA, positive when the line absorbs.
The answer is -1.1 AA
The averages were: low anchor 8.64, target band 8.58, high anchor 8.02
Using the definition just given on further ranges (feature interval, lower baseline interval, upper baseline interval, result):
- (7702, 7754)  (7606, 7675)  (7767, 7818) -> 0.7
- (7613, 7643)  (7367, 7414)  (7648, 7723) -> -0.5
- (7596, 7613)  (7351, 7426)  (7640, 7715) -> -0.4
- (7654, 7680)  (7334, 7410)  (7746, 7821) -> 0.7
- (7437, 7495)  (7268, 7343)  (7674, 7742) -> -2.2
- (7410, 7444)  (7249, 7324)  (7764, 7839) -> -0.6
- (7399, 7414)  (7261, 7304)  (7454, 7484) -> 0.4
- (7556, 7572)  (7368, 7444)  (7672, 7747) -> -0.5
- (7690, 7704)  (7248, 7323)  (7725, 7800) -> 0.2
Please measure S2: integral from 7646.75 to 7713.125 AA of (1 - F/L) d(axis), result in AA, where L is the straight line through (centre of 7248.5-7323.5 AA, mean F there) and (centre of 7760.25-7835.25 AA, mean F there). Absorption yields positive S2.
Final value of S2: 2.1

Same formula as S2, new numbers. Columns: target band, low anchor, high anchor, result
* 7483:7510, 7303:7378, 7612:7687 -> -0.9 AA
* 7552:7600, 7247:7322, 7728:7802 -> -1.3 AA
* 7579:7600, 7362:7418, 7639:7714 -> -0.6 AA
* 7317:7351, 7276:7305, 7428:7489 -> -1.1 AA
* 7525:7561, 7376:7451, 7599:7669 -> -0.7 AA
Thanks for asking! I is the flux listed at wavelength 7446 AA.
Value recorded 8.733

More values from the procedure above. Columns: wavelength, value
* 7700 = 7.695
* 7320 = 9.6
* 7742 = 8.952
